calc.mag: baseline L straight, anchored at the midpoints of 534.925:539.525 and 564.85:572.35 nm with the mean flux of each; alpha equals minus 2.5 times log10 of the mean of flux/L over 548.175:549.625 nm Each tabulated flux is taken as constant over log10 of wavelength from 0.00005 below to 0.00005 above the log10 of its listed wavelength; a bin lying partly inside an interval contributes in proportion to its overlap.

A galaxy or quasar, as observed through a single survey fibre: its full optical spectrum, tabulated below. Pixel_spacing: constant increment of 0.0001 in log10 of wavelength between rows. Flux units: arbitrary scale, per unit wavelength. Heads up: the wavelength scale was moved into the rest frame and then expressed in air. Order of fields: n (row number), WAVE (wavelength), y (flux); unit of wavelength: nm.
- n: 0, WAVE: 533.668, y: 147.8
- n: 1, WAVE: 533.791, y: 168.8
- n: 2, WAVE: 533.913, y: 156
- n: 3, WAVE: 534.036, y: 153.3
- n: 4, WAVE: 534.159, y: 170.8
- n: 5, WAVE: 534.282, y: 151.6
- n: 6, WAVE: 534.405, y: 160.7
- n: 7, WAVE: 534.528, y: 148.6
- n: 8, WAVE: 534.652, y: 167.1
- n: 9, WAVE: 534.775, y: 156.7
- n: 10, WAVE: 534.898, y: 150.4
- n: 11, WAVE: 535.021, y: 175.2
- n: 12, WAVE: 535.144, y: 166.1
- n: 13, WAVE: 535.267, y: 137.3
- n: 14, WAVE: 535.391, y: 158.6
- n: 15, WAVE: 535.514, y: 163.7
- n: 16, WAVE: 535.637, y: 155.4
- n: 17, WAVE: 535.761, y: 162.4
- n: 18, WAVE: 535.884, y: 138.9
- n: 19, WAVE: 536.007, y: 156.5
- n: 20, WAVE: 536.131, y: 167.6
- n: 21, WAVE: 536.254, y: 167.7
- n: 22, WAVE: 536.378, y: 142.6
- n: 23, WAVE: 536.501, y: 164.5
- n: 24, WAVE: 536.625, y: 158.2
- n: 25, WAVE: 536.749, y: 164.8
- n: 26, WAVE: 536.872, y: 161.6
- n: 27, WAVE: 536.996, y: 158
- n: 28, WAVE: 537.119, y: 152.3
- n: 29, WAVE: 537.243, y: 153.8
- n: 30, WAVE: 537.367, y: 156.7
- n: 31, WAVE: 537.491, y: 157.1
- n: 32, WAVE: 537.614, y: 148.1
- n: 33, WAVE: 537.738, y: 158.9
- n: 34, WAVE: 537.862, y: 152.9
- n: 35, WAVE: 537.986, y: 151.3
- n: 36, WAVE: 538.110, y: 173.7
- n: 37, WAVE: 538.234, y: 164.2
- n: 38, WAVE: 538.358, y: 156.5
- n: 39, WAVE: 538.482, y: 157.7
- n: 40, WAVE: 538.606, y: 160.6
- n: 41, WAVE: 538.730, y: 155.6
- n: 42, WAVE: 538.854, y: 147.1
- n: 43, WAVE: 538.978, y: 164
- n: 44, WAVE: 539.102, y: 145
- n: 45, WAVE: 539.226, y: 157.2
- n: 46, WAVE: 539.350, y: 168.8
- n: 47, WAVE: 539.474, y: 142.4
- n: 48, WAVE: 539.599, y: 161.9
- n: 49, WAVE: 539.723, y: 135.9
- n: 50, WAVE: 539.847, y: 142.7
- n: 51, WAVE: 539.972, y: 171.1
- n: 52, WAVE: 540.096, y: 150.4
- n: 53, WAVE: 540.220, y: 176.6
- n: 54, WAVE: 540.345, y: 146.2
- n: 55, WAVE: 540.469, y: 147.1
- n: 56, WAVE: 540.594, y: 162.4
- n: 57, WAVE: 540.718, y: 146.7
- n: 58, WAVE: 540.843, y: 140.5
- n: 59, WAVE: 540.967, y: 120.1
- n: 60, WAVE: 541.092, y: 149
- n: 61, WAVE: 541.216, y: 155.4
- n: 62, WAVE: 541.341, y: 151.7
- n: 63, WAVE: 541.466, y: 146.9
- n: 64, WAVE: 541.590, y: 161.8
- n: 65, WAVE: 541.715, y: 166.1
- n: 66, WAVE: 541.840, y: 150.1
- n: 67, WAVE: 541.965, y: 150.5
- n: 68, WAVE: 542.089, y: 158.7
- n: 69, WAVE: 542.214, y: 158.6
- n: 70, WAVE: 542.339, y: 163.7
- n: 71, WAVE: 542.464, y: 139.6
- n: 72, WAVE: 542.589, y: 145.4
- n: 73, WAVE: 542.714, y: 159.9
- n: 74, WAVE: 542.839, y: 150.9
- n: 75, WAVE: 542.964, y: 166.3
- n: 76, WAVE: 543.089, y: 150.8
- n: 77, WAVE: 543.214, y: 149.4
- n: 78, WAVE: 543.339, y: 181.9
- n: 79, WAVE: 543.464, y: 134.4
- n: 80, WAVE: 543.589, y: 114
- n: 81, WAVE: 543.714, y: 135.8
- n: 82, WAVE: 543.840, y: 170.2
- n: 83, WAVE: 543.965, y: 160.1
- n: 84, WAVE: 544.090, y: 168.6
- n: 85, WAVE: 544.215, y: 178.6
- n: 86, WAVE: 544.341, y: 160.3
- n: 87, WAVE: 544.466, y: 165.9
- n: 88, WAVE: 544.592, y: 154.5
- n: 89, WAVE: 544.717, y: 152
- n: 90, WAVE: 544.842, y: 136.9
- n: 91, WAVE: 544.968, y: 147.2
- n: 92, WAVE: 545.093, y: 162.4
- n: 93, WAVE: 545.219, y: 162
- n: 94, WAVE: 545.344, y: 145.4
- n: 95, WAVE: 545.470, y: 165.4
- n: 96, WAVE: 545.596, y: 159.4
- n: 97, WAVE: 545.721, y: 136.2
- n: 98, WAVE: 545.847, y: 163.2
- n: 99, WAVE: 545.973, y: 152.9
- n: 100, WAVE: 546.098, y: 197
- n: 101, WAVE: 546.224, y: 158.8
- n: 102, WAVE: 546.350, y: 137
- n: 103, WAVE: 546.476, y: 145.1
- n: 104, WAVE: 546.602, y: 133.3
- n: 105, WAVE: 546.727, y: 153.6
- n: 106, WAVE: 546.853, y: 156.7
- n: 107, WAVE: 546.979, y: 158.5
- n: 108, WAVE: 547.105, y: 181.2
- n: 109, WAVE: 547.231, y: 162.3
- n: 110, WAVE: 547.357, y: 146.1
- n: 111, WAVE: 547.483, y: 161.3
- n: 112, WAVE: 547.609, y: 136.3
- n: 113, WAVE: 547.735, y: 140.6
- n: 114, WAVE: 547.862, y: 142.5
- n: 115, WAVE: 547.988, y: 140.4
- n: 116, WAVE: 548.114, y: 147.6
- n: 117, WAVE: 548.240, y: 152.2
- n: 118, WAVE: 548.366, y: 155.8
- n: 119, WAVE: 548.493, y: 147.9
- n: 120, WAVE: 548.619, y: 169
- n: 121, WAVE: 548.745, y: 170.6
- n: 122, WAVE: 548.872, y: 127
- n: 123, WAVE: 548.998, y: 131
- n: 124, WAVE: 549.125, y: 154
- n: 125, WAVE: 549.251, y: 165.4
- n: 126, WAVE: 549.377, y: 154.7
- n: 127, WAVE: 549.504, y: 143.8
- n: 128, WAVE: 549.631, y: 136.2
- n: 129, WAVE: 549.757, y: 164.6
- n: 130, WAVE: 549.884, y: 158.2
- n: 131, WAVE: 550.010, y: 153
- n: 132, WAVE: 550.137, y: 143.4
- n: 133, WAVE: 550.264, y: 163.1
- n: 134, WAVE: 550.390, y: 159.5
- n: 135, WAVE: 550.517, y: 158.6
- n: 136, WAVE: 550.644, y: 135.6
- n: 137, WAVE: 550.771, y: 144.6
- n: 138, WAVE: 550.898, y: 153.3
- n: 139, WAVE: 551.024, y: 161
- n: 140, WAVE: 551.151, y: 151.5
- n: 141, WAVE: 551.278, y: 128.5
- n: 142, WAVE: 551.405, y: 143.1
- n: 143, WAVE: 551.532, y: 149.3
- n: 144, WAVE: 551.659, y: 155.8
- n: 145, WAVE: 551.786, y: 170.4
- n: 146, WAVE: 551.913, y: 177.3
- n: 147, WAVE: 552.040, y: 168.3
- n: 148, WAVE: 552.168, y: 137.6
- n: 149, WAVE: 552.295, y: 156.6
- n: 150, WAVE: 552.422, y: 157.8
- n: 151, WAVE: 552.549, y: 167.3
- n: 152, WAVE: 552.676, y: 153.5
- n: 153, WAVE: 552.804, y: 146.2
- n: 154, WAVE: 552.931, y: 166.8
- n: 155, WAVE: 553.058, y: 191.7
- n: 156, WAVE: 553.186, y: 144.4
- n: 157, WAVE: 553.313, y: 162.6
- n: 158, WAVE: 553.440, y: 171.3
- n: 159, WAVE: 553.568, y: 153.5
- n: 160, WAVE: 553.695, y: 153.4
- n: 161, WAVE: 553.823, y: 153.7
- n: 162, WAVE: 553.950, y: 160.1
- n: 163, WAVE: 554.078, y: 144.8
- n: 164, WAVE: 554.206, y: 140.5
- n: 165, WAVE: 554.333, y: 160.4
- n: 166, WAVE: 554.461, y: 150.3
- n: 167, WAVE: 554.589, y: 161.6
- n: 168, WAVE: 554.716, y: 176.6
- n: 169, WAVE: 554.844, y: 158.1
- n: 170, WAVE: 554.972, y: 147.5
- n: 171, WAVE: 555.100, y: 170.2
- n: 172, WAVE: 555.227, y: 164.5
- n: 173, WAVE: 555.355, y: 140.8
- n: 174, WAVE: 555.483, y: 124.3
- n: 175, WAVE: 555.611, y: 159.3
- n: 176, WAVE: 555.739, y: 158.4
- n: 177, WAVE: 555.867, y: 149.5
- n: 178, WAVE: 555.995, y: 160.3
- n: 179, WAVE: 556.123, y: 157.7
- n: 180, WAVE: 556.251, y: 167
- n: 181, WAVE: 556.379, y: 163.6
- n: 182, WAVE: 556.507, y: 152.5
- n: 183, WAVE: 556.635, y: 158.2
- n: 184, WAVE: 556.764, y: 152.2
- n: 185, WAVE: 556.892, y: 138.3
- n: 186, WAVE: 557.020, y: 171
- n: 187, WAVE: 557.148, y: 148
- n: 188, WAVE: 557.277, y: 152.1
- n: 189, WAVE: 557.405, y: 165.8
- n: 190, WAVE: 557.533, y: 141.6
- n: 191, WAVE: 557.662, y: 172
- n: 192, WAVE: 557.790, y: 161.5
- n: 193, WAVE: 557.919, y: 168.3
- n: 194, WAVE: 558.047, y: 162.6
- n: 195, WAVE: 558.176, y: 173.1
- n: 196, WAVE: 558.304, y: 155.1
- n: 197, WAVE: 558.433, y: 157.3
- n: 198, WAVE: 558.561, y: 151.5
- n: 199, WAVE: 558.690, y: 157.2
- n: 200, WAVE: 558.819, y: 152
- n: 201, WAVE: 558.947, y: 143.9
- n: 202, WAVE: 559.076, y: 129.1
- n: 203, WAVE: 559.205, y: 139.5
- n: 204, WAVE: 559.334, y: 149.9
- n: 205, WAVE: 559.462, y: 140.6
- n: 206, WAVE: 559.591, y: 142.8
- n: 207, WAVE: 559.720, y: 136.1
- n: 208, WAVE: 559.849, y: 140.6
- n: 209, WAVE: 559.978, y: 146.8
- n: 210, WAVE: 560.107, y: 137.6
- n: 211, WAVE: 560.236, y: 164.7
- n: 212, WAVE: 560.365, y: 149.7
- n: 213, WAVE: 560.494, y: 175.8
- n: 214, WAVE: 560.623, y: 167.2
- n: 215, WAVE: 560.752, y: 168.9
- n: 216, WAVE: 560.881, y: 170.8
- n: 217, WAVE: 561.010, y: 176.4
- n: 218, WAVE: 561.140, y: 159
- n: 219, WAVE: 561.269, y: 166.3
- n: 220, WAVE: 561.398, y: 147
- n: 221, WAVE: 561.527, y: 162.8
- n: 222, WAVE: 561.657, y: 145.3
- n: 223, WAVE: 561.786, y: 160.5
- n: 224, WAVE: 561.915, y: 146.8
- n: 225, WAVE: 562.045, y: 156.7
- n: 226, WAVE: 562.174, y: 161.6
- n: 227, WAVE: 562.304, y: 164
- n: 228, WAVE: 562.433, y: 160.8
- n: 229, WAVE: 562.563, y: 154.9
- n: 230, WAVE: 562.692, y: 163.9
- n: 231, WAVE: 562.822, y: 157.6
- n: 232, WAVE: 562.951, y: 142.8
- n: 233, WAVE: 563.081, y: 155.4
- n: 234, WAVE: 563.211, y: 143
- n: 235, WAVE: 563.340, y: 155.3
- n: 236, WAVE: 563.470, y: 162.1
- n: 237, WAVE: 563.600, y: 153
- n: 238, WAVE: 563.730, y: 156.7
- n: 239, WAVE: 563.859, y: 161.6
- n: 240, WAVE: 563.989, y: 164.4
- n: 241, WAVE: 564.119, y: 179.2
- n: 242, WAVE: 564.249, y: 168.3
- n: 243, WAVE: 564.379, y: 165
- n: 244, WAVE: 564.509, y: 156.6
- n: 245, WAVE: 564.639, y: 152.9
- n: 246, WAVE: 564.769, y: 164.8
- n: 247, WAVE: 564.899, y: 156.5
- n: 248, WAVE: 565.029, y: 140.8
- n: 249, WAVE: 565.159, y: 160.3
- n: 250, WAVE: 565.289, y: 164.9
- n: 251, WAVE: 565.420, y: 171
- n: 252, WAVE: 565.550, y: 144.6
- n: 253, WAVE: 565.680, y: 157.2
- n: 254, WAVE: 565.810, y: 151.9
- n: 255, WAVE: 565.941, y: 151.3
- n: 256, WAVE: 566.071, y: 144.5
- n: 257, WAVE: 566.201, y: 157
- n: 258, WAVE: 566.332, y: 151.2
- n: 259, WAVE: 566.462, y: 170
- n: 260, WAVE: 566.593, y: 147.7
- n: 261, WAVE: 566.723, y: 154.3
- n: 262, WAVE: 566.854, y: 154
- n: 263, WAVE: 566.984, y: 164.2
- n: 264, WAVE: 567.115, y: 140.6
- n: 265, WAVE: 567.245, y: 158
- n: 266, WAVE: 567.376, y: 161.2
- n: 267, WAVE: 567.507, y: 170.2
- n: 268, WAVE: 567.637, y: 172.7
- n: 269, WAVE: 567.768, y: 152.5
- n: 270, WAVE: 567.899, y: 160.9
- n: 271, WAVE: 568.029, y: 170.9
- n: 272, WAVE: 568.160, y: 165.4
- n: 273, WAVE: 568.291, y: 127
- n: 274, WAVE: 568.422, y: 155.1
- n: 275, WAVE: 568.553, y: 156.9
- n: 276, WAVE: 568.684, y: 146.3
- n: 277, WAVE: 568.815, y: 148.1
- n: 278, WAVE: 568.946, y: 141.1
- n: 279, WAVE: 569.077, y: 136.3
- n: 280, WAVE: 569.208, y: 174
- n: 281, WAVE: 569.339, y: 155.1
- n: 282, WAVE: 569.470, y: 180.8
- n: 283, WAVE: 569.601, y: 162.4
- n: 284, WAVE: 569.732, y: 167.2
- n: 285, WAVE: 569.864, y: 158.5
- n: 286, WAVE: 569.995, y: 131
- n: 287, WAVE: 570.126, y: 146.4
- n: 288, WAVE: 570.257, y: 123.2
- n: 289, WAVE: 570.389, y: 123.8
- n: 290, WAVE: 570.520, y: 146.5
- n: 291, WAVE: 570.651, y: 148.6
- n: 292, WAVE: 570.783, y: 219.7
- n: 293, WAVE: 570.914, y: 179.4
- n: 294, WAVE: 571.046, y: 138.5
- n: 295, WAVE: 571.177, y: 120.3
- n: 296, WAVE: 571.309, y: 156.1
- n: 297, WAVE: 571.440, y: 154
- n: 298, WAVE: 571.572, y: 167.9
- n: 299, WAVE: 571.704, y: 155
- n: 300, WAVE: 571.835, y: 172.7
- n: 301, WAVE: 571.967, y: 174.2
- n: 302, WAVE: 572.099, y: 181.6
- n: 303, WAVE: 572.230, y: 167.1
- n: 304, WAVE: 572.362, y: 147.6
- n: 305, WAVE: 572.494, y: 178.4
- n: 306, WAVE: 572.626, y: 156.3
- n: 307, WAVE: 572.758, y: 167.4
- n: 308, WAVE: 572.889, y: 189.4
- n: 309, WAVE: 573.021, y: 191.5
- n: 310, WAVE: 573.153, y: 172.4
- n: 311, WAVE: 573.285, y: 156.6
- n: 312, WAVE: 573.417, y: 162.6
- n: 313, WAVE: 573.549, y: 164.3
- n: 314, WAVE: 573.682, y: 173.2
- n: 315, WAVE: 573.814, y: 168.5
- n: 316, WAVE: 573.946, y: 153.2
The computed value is 0.04 mag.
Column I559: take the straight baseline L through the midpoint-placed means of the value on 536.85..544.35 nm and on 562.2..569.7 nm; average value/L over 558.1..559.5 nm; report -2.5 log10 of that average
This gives 0.04 mag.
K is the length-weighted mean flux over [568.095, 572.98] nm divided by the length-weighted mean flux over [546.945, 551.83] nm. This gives 1.04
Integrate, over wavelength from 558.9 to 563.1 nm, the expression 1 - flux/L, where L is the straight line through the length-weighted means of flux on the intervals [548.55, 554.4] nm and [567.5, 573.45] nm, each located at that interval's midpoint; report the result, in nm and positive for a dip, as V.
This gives 0.07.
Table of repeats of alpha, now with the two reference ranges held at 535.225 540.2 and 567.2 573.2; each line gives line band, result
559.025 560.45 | 0.10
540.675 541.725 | 0.06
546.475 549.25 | 0.04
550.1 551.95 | 0.03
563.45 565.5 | -0.01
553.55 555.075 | 0.02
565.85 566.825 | 0.04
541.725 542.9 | 0.02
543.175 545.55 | 0.01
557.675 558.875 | -0.01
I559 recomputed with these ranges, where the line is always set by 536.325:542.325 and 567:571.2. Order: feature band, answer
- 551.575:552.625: -0.04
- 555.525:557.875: -0.01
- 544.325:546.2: -0.02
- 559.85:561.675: -0.03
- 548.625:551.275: 0.02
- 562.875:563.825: 0.01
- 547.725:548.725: 0.03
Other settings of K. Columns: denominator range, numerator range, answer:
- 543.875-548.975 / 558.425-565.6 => 1.01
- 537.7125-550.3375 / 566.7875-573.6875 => 1.04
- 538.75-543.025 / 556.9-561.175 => 1.01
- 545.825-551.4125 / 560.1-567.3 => 1.04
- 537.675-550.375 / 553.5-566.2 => 1.01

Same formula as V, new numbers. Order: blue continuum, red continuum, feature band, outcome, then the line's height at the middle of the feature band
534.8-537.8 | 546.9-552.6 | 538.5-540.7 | 0.020 nm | 156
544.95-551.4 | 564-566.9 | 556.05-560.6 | 0.050 nm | 155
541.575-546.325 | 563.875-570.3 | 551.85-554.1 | -0.049 nm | 156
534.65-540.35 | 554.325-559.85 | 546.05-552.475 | 0.107 nm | 155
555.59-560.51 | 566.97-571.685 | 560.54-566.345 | -0.156 nm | 154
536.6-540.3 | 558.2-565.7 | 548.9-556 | 0.075 nm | 156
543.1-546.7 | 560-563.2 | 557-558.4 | -0.026 nm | 158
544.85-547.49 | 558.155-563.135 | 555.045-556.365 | -0.004 nm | 155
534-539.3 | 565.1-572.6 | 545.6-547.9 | 0.052 nm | 157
